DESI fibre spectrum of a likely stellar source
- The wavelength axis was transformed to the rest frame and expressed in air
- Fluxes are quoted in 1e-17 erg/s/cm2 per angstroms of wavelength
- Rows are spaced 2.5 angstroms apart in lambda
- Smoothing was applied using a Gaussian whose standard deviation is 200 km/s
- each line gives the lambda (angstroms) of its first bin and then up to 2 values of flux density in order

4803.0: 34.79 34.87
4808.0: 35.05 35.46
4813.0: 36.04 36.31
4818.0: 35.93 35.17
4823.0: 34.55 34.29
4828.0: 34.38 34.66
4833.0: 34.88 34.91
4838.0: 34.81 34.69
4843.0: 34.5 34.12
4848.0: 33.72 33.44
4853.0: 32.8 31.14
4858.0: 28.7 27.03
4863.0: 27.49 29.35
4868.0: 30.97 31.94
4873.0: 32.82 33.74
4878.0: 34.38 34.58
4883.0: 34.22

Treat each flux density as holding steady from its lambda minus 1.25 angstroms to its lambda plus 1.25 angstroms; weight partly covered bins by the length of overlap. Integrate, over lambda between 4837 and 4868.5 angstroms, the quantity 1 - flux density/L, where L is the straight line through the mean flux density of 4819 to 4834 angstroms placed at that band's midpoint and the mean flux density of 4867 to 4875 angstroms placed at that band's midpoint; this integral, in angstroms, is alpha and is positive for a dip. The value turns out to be 1.4 angstroms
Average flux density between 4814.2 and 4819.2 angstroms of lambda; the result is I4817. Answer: 36.1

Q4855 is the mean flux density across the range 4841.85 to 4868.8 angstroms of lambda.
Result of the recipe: 31.2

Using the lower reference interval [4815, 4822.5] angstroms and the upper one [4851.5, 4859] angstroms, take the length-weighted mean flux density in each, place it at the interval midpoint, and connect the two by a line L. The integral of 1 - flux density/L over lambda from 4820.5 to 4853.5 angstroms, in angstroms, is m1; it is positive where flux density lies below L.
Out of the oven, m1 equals -1.0 angstroms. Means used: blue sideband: 35.6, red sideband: 31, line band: 34.4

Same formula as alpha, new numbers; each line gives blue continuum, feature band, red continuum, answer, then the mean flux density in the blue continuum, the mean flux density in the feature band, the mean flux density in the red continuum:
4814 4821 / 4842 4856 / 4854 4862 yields -1.30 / 35.9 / 33.4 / 29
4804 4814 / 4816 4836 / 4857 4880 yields -0.50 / 35.3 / 34.9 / 30.9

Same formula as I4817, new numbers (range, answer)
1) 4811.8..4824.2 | 35.6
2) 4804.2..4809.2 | 35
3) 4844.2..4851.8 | 33.8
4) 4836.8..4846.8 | 34.5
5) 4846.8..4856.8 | 32.7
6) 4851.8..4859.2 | 30.9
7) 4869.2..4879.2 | 33.2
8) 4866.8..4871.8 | 31.5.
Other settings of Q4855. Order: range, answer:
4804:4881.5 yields 33.4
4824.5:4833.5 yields 34.5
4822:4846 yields 34.6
